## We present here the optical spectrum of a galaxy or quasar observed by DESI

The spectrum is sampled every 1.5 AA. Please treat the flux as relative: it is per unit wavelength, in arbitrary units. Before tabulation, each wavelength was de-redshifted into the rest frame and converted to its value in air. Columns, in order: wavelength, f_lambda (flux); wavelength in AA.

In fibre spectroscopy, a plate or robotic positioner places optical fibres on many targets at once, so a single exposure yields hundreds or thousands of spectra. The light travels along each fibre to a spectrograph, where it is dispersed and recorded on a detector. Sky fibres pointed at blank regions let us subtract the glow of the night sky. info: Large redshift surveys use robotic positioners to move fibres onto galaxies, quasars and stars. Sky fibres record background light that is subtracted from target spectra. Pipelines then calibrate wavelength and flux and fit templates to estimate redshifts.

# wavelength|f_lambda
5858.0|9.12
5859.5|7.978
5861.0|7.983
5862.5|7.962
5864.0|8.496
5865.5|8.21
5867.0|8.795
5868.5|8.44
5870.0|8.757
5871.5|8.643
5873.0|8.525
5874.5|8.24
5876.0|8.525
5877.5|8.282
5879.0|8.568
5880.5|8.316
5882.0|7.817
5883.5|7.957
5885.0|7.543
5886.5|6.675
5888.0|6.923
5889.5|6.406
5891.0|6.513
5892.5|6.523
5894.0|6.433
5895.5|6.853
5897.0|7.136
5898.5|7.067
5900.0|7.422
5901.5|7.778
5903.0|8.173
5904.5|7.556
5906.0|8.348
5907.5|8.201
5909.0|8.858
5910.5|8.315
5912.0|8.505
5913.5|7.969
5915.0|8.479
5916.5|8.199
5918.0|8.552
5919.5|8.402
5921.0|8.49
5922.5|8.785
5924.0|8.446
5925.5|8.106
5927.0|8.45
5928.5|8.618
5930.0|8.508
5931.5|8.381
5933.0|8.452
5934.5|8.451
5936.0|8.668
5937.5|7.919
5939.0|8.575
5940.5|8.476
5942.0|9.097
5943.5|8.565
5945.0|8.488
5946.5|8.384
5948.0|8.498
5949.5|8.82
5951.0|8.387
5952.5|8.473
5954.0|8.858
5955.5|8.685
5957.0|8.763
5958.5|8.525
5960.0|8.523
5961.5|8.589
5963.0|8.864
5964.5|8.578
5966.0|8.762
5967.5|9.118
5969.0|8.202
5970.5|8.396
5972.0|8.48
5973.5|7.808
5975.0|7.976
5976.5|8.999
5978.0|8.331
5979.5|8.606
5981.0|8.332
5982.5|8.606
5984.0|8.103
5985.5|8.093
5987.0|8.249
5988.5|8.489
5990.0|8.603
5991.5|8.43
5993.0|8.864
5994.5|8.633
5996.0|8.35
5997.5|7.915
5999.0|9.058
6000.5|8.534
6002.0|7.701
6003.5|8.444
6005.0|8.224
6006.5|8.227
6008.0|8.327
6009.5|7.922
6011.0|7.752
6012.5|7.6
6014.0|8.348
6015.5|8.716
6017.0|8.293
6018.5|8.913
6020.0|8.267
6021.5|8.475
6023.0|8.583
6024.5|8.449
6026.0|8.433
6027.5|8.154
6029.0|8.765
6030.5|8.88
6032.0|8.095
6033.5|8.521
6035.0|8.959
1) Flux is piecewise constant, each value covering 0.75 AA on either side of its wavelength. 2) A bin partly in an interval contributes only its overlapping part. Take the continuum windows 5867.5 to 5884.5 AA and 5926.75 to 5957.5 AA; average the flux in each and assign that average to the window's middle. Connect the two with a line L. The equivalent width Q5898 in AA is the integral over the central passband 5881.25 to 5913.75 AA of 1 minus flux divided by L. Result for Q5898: 3.6 AA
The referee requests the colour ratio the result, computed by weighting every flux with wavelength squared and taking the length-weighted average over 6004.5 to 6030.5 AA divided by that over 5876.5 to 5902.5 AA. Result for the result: 1.2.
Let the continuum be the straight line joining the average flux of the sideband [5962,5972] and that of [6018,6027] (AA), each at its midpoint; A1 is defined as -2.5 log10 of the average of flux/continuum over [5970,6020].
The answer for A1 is 0.03 mag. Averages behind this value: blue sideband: 8.64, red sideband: 8.5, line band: 8.34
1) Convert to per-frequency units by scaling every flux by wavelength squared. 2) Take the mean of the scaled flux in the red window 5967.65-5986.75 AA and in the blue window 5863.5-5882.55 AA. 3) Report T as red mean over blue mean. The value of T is 1.03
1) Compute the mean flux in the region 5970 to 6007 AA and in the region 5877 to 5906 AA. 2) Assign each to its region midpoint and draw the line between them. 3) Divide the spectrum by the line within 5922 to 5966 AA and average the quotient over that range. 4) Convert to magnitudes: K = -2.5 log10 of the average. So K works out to -0.08 mag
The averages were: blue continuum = 7.38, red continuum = 8.38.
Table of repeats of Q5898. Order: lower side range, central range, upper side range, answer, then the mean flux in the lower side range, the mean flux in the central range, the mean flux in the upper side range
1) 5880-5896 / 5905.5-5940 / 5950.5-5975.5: -3.0 AA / 7.07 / 8.42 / 8.54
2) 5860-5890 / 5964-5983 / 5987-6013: -0.5 AA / 8.07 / 8.47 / 8.3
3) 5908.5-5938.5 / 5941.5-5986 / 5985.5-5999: -0.5 AA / 8.43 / 8.53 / 8.46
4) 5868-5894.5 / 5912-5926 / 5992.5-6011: -0.8 AA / 7.73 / 8.39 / 8.32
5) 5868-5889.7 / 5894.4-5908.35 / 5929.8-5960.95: 1.0 AA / 8.01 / 7.59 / 8.55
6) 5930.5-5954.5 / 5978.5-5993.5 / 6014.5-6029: 0.1 AA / 8.53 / 8.43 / 8.49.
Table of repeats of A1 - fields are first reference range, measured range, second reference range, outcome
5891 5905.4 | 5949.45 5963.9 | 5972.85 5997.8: -0.084 mag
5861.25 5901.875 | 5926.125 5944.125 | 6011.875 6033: -0.067 mag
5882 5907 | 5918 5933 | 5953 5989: -0.097 mag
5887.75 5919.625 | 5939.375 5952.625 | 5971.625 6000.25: -0.069 mag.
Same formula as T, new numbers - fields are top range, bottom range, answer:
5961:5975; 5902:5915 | 1.05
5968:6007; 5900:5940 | 1.03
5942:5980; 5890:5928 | 1.10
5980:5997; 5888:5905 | 1.23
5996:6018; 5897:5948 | 1.02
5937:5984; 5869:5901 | 1.15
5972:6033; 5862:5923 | 1.09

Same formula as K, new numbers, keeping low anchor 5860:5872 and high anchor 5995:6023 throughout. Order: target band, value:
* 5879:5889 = 0.11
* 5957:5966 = -0.04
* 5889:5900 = 0.23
